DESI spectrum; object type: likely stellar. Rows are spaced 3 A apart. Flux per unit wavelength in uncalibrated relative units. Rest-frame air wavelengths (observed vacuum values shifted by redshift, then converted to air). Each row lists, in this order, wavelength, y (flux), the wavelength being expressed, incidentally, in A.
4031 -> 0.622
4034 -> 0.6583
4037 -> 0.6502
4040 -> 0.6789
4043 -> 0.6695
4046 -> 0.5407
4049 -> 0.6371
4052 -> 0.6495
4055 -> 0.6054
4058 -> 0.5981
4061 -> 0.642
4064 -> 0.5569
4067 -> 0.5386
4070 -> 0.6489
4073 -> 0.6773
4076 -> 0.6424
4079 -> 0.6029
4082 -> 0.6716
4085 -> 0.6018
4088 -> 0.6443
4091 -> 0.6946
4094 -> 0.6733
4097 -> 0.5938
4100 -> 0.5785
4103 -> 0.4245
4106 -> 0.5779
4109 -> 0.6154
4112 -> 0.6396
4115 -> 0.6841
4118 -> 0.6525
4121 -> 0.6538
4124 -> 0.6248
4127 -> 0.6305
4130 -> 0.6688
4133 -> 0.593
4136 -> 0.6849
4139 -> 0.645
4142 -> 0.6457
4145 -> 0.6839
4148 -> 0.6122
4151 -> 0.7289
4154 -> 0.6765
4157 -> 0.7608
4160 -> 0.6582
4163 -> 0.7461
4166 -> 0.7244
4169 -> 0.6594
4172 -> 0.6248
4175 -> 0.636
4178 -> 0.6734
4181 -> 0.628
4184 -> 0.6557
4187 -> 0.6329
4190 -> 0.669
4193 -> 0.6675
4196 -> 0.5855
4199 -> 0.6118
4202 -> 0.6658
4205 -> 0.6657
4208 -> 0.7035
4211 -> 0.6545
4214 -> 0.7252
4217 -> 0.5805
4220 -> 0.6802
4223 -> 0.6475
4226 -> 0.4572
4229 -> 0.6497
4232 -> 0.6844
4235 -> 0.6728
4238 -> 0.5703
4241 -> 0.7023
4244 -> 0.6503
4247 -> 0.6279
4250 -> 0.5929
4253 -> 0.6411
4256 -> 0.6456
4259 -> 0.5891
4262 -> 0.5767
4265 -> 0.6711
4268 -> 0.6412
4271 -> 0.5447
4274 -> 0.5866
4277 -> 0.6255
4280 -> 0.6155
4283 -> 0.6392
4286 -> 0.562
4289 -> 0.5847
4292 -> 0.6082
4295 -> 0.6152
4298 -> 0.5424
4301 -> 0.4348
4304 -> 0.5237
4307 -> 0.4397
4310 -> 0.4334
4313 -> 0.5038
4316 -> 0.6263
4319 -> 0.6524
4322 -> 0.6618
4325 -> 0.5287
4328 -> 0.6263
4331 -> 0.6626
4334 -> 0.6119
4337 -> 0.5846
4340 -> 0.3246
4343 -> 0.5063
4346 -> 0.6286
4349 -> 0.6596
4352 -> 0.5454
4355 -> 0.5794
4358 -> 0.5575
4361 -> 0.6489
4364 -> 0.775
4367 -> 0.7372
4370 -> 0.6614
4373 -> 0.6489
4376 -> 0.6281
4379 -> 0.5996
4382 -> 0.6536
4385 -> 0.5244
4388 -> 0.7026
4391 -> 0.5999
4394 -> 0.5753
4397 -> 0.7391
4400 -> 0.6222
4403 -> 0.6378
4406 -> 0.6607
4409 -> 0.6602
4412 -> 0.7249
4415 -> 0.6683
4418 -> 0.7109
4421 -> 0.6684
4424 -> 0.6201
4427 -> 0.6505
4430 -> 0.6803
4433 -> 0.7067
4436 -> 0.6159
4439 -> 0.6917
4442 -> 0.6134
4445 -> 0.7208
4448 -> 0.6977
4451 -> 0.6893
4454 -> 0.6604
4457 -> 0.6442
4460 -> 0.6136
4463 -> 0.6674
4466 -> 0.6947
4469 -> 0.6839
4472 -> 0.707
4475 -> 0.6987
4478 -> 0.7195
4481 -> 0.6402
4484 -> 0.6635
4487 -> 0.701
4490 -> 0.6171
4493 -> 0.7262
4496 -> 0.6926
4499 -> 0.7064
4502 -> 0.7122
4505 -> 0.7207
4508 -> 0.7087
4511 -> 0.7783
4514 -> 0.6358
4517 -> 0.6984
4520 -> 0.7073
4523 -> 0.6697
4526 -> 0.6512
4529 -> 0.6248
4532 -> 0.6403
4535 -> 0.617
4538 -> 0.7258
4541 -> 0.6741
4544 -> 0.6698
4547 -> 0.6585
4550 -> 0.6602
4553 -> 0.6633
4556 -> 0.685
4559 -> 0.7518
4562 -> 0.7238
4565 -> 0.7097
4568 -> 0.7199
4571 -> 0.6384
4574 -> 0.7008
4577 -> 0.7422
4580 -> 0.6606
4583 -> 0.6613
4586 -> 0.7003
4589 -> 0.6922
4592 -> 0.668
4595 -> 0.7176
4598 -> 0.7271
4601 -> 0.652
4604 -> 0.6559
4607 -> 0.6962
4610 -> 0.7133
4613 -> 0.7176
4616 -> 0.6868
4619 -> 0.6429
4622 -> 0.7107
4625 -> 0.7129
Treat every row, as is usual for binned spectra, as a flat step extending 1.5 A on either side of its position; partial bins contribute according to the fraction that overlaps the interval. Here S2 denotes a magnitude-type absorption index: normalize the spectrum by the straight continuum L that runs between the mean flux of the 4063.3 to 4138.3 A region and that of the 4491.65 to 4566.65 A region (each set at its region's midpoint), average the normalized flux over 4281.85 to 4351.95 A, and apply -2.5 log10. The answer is 0.167 mag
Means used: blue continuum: 0.624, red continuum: 0.688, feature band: 0.563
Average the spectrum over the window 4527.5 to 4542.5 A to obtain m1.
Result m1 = 0.656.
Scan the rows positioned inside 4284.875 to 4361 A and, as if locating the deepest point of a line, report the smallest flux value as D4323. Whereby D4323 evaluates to 0.3246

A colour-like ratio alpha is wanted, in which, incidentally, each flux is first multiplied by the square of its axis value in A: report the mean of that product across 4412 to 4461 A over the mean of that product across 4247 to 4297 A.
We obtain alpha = 1.18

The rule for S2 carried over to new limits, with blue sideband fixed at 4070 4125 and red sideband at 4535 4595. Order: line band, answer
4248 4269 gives 0.04 mag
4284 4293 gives 0.11 mag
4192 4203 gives 0.02 mag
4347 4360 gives 0.12 mag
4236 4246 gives 0.01 mag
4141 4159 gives -0.09 mag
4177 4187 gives -0.02 mag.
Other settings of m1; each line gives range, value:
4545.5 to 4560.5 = 0.684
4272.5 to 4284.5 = 0.617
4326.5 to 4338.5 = 0.621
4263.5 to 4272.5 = 0.619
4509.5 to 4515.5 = 0.707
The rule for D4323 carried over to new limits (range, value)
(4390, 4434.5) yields 0.5753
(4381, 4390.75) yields 0.5244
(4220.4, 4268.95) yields 0.4572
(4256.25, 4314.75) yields 0.4334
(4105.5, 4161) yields 0.5779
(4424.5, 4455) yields 0.6134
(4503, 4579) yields 0.617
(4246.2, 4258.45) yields 0.5929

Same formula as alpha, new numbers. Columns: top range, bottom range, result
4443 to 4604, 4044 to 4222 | 1.28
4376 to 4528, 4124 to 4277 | 1.17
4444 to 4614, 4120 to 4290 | 1.24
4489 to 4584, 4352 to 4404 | 1.16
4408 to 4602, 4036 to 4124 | 1.34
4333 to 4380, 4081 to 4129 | 1.10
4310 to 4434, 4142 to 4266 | 1.04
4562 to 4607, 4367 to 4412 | 1.17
